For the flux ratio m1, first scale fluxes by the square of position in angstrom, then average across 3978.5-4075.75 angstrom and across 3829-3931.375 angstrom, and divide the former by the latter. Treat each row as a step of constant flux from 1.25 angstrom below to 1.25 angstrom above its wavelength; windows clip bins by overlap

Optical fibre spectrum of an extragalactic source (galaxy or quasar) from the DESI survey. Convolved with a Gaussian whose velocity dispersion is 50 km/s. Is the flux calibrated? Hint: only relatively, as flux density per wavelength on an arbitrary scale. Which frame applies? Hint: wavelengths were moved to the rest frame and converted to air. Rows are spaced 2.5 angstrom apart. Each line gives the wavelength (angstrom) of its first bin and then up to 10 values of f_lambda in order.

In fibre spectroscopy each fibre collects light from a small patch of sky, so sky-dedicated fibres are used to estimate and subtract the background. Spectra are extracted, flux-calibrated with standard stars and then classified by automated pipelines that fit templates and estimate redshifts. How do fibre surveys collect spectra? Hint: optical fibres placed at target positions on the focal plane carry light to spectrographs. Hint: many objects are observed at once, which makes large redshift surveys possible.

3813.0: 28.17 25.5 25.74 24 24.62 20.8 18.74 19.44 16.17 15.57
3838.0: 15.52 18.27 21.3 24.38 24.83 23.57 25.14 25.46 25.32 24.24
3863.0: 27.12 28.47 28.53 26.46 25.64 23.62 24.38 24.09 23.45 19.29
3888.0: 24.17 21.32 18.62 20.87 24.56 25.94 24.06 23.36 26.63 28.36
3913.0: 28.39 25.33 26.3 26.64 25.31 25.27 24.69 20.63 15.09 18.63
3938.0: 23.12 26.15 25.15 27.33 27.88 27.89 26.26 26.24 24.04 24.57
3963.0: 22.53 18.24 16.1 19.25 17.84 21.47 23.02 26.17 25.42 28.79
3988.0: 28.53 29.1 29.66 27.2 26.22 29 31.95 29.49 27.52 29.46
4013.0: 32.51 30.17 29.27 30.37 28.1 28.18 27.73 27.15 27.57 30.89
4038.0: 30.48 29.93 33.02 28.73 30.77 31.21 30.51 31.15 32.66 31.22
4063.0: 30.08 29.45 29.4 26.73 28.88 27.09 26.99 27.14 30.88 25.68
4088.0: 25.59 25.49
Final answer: 1.3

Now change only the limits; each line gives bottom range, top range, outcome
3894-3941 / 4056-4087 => 1.29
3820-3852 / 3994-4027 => 1.56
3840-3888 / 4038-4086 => 1.34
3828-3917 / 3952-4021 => 1.18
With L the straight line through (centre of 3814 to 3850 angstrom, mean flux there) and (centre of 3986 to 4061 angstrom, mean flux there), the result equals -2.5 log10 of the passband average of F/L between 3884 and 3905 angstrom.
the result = 0.07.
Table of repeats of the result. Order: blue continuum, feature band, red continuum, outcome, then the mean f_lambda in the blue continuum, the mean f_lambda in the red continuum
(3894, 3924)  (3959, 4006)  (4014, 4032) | 0.11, 25.4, 28.7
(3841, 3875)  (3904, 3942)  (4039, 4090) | 0.10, 25.2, 29.3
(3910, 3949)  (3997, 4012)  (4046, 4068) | -0.03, 24.5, 30.7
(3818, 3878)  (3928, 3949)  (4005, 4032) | 0.14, 23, 29.1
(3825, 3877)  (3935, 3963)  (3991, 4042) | 0.06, 22.8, 29.2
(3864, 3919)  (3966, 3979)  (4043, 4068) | 0.38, 24.6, 30.7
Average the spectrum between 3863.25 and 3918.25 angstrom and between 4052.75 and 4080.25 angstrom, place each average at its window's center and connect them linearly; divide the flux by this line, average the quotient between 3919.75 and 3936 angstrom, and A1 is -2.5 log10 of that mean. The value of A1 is 0.15 mag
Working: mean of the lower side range 24.6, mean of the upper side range 29.3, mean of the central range 22.4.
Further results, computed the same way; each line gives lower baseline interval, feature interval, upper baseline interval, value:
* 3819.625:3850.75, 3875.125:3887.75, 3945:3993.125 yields -0.06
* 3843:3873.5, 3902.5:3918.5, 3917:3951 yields -0.07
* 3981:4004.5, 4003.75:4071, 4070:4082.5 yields -0.07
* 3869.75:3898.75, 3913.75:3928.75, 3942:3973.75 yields -0.11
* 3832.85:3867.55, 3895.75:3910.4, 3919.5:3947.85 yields -0.07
